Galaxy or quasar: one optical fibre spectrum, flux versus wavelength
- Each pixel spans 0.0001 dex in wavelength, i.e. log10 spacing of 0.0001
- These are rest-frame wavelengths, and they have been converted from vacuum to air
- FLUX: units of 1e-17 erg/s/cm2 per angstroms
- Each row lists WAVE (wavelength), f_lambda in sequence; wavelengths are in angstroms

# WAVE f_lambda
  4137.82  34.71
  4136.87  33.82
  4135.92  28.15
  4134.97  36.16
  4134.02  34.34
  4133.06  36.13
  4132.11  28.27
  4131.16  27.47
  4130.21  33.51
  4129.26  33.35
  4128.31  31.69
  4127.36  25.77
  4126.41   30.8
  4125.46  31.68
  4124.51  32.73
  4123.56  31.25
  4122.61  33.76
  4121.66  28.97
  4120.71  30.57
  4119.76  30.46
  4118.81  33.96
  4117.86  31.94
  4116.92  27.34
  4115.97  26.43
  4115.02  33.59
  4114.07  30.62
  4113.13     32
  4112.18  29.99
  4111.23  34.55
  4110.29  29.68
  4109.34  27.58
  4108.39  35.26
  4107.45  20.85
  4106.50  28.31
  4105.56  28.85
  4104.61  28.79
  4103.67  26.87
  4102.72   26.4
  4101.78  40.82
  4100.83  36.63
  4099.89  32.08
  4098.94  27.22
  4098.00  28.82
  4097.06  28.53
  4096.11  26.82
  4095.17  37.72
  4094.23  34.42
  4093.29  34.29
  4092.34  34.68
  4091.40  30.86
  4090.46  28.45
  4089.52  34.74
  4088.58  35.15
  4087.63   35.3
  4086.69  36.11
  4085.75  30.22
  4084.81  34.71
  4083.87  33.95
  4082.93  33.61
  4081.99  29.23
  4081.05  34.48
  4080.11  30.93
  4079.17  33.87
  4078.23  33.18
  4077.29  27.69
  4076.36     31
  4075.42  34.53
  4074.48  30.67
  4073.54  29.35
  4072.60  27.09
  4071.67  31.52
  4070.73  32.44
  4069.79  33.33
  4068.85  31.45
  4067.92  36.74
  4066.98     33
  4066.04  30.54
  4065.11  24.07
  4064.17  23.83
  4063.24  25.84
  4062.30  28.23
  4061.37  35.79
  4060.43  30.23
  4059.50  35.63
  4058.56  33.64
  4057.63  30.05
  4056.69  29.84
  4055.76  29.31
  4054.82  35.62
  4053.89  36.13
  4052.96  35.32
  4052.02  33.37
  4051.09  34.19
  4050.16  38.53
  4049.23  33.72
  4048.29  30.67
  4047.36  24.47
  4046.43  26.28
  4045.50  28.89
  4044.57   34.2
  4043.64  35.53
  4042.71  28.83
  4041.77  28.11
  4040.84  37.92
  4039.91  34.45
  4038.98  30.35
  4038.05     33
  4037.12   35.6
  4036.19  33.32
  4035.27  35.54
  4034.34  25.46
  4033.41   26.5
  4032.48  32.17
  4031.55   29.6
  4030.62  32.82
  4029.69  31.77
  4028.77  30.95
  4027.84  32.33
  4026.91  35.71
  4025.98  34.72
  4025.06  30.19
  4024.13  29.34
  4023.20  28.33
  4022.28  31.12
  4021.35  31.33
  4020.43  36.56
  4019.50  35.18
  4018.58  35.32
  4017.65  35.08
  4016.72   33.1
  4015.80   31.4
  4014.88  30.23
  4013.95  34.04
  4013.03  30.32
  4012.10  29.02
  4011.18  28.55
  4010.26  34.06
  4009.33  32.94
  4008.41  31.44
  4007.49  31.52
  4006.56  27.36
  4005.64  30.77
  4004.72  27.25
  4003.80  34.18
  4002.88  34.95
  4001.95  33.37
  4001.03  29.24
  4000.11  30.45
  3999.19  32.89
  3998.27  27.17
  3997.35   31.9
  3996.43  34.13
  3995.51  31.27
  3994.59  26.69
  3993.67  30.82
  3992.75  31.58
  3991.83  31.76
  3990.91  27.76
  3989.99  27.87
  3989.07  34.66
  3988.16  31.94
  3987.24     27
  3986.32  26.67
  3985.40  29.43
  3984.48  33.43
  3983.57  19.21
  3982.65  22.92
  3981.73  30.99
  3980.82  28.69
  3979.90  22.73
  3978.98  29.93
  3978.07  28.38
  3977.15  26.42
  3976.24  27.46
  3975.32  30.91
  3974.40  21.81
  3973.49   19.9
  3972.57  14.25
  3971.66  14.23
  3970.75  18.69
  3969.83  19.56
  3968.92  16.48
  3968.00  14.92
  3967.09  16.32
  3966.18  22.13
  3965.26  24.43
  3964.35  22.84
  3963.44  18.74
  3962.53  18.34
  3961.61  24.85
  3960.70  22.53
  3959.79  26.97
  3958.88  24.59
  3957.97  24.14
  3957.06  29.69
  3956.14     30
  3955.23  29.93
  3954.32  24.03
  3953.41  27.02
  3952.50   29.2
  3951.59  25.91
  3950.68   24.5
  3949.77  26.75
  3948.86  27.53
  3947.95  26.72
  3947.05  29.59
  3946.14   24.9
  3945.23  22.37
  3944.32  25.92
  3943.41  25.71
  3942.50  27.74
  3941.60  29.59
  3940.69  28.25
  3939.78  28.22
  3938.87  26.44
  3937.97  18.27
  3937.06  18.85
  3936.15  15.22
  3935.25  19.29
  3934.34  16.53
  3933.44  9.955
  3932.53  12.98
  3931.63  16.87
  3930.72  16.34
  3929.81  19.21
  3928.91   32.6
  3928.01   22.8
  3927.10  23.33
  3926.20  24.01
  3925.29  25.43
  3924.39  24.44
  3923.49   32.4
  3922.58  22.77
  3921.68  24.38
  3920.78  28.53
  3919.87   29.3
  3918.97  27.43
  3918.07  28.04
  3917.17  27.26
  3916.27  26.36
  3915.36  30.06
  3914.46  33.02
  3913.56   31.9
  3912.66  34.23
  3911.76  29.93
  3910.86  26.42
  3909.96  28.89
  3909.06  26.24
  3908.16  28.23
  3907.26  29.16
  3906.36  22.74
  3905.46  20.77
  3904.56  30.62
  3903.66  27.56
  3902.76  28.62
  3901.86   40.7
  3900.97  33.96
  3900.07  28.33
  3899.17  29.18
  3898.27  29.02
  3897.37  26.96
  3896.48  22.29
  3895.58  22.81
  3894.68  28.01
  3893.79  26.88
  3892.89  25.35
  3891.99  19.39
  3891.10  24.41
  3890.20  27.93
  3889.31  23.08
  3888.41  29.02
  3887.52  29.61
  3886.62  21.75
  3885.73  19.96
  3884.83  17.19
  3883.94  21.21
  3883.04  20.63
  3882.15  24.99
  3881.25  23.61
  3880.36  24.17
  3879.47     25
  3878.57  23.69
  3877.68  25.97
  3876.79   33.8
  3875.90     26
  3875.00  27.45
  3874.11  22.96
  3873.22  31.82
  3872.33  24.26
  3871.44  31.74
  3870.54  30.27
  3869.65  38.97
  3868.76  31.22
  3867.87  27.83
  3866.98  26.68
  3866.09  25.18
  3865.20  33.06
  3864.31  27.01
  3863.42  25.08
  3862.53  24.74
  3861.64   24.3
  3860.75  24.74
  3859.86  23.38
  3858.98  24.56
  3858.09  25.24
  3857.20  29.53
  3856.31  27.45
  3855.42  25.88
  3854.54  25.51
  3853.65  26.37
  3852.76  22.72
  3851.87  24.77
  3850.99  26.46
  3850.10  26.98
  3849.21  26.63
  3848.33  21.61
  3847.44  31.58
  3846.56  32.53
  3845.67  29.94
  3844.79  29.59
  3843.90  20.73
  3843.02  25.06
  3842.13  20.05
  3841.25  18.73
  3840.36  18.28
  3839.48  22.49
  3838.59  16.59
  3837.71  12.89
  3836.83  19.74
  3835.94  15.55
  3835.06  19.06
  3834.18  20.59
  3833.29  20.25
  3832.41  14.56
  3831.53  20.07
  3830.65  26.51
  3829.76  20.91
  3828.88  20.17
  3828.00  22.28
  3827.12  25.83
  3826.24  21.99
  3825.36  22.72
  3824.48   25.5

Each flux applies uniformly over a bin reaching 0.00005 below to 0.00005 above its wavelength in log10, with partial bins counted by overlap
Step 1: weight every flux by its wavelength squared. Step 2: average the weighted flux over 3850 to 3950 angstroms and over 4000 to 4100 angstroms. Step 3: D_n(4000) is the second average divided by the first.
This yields 1.33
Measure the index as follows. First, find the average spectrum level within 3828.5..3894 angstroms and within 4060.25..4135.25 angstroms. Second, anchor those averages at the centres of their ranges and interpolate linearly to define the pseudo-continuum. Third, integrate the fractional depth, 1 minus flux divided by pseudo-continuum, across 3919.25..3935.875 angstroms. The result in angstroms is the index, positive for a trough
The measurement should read 2.7 angstroms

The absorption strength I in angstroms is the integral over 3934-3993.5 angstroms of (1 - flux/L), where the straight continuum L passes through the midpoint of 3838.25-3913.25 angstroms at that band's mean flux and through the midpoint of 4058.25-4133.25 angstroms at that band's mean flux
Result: 7.2 angstroms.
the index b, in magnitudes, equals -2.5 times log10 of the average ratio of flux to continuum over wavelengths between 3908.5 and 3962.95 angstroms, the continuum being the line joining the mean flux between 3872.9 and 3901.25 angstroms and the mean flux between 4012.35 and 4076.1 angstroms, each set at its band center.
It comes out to 0.09 mag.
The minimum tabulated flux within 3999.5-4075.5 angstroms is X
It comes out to 23.83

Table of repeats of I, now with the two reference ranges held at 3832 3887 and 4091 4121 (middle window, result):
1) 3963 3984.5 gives 3.94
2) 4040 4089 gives -3.46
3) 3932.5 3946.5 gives 2.39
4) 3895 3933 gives -1.12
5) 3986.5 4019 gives -3.32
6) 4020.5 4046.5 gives -2.42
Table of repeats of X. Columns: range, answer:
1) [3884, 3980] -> 9.955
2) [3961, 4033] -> 14.23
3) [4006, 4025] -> 27.36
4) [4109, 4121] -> 26.43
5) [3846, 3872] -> 21.61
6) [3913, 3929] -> 22.77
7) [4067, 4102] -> 26.82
